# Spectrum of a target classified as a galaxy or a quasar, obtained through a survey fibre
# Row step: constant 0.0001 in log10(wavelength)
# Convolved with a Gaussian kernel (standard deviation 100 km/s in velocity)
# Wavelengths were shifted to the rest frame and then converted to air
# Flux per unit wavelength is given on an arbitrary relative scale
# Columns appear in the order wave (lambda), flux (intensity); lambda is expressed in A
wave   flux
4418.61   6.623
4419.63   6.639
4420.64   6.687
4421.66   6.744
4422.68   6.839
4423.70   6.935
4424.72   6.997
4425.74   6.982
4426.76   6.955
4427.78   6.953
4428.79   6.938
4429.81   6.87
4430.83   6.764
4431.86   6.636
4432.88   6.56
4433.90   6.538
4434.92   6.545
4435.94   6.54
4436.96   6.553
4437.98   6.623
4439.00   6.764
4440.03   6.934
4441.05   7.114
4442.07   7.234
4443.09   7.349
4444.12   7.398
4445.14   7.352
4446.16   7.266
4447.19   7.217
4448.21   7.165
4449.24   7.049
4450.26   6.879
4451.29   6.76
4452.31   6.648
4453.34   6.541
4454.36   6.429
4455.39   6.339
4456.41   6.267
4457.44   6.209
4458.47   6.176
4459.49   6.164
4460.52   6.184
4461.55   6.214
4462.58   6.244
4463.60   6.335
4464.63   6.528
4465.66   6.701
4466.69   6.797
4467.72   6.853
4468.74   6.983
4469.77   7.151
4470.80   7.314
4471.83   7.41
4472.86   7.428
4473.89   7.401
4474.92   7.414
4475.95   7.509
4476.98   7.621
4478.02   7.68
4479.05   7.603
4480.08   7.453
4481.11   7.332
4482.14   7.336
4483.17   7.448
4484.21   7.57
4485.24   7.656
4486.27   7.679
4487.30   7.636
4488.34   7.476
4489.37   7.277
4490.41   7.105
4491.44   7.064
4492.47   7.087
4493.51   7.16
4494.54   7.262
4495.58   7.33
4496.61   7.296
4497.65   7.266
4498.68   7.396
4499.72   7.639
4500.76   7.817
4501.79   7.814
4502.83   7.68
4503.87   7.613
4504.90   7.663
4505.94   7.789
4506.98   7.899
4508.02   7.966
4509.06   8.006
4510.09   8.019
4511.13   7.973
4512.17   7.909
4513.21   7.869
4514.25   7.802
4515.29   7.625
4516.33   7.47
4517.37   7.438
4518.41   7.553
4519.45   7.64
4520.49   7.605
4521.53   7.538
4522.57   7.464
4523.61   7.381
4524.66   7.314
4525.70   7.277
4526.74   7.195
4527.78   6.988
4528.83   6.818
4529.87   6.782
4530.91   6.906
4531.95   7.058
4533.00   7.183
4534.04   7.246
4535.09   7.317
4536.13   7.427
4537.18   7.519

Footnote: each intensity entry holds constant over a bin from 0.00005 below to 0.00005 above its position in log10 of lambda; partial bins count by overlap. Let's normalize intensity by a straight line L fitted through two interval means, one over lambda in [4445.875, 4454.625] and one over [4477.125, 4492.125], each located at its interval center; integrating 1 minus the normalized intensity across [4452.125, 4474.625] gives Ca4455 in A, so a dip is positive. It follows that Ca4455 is 1.4 A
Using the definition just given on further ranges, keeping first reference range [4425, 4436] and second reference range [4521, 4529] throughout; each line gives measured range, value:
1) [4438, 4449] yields -0.5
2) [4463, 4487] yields -0.9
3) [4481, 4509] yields -1.6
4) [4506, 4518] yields -1.0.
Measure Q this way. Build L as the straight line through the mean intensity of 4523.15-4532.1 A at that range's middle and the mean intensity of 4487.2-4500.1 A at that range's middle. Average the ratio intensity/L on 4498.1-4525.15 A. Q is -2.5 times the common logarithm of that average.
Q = -0.074 mag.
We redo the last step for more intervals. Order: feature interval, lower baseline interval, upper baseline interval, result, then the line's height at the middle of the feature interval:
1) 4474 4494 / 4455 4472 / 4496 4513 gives -0.04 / 7.15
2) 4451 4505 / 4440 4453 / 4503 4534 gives 0.03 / 7.28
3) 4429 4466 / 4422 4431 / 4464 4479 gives 0.06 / 7.05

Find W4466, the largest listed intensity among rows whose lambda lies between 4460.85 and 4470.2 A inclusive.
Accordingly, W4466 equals 7.151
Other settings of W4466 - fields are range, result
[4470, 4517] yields 8.019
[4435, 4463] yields 7.398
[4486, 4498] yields 7.679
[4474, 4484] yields 7.68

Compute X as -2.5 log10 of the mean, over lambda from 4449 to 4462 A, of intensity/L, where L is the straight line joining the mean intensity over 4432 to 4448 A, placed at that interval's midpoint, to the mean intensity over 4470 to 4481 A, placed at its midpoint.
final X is 0.12 mag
